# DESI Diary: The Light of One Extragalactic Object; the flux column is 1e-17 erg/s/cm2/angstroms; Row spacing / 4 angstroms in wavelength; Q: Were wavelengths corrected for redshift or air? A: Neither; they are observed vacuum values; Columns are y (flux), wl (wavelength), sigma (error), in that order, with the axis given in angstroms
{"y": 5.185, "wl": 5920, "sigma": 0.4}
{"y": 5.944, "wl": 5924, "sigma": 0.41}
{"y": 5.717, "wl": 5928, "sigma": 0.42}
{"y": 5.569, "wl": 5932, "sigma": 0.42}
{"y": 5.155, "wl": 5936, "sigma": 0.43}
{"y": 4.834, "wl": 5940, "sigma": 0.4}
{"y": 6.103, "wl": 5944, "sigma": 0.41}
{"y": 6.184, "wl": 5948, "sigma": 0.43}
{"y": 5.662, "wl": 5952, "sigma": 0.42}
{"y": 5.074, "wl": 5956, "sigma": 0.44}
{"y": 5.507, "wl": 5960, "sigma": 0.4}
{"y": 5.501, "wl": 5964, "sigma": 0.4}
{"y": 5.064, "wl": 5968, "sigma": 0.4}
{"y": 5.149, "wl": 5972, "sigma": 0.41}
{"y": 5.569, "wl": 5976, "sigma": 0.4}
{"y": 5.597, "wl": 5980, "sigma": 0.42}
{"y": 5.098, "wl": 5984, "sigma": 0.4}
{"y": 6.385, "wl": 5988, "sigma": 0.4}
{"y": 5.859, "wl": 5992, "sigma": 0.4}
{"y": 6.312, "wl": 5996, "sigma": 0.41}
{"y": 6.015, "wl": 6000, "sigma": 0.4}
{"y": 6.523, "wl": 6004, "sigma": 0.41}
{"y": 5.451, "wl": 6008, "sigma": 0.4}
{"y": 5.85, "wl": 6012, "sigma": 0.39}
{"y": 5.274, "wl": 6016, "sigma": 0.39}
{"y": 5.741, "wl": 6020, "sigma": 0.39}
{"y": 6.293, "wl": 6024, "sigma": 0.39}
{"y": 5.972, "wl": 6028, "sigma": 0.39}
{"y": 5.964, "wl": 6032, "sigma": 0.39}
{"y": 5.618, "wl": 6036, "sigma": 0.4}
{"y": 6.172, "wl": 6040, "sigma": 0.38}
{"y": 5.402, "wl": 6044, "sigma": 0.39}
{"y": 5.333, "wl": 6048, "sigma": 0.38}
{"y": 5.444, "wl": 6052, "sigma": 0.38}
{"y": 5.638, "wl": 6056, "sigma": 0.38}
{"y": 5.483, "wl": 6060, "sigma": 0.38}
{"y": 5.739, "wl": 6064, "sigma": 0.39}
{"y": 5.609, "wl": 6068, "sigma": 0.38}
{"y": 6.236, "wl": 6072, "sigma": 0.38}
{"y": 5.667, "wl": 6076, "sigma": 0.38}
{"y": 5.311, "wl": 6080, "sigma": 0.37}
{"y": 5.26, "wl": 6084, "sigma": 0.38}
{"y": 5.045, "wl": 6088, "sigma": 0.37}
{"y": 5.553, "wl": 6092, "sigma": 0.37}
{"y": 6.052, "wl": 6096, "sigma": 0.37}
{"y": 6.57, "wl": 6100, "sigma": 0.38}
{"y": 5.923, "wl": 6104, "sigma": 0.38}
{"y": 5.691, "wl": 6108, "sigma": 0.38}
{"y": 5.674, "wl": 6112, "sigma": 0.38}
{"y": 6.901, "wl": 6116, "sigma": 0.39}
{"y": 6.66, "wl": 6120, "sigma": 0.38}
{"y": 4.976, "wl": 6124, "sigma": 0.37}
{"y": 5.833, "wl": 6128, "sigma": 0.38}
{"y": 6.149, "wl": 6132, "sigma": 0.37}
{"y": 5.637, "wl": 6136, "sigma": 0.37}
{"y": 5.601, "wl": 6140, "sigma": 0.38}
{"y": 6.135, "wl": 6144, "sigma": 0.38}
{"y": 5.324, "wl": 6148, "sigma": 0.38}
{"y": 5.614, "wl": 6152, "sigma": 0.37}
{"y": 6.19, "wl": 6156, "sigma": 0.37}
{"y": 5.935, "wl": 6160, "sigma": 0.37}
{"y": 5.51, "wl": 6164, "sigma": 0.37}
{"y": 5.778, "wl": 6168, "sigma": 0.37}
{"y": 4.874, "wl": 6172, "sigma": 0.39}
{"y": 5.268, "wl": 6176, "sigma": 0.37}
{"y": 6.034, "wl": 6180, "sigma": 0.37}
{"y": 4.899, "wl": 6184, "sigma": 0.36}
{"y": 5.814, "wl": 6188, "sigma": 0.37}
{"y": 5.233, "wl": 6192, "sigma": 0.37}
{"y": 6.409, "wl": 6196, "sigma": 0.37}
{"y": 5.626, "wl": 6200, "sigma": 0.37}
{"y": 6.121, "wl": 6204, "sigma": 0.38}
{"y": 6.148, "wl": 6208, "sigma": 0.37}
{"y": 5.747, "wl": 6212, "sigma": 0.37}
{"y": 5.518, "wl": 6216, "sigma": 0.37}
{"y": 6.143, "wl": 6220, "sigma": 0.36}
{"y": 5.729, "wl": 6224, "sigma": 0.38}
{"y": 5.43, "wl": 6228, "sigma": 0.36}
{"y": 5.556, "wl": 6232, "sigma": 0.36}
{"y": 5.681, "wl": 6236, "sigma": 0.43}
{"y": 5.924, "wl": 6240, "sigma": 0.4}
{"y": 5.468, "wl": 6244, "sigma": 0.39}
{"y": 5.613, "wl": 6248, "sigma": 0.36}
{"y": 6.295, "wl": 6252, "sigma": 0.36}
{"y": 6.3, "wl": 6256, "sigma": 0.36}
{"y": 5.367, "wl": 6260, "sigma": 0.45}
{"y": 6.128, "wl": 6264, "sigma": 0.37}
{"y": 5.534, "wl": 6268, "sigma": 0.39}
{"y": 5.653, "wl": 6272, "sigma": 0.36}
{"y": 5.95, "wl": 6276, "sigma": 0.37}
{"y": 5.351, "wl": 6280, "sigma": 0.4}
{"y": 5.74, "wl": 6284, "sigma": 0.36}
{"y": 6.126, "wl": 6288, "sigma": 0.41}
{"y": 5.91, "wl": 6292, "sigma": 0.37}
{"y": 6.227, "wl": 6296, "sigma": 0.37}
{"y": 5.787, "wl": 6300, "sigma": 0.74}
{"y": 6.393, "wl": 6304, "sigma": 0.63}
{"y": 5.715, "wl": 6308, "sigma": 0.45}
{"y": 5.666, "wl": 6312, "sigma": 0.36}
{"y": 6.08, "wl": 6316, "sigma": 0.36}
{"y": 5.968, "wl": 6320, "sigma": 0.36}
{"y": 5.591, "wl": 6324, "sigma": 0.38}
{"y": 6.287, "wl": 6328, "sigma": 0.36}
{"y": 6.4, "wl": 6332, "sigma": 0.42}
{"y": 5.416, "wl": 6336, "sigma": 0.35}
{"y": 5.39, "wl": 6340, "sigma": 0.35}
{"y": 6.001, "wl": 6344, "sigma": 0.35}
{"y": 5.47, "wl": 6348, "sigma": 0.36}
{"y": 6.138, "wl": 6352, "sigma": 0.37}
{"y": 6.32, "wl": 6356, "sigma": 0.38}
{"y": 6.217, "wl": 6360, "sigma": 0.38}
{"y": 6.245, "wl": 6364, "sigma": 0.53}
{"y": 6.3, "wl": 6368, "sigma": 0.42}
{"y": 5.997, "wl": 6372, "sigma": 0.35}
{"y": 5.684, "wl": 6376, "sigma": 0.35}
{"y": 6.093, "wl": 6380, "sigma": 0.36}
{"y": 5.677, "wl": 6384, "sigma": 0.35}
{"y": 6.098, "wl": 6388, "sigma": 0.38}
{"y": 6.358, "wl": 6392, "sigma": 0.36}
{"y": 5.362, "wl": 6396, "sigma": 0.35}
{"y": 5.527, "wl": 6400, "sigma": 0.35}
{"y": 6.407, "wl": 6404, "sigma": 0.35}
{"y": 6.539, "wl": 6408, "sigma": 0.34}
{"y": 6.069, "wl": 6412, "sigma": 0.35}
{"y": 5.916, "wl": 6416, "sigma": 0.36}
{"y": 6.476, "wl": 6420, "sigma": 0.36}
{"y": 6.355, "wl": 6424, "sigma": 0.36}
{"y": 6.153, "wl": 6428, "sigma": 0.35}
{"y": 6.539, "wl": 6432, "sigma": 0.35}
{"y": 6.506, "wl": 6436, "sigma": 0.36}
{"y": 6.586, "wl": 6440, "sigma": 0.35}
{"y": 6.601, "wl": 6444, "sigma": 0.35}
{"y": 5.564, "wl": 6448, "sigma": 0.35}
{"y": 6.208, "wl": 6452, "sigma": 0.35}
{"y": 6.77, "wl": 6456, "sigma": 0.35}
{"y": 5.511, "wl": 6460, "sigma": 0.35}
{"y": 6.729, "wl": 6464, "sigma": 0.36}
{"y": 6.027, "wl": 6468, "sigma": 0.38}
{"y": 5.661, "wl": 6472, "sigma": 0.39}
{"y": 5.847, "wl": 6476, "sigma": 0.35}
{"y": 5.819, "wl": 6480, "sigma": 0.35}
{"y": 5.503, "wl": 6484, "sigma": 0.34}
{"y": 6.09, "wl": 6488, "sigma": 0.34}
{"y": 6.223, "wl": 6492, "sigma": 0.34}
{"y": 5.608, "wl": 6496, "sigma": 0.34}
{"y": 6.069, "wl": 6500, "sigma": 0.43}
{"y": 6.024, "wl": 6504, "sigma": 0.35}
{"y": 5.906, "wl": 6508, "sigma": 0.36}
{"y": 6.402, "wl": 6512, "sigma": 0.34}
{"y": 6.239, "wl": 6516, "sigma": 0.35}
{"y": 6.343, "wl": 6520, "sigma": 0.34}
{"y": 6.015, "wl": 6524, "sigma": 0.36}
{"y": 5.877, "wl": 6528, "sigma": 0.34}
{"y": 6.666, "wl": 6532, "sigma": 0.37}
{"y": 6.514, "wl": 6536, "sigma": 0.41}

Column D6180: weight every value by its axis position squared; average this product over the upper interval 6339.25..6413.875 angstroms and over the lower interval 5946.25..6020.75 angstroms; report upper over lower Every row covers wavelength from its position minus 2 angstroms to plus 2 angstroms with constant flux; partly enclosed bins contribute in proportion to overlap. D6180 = 1.20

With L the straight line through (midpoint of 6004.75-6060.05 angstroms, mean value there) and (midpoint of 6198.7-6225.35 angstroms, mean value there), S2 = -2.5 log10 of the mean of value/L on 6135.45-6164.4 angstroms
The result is 0.01 mag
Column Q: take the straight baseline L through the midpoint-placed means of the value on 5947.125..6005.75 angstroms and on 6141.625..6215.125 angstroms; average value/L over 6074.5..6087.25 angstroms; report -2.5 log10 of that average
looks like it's 0.06 mag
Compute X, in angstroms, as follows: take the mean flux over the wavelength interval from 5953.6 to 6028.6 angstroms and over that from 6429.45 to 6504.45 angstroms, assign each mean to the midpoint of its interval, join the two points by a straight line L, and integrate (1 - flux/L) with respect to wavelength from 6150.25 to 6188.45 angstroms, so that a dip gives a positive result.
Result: 1.71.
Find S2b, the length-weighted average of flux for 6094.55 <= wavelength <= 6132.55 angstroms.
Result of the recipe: 6.04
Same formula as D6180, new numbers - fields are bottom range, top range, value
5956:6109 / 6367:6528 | 1.22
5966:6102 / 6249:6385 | 1.14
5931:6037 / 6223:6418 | 1.16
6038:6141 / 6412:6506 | 1.20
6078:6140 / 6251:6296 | 1.06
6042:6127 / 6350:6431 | 1.18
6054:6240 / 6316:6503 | 1.15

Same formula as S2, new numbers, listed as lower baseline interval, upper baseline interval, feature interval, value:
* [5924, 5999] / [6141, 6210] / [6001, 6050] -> -0.03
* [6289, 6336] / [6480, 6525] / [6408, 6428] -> -0.04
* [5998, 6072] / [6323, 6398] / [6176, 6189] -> 0.06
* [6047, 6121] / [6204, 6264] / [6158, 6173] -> 0.04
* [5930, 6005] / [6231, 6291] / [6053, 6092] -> 0.03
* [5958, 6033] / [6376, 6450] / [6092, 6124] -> -0.04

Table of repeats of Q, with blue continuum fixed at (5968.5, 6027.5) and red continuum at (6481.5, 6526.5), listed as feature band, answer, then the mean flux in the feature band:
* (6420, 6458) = -0.06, 6.37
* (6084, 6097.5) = 0.06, 5.49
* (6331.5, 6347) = 0.04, 5.72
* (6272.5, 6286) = 0.05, 5.68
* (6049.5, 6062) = 0.06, 5.51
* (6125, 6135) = 0.00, 5.85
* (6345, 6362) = -0.01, 6.03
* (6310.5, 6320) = 0.01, 5.9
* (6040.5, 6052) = 0.06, 5.49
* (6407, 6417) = -0.03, 6.16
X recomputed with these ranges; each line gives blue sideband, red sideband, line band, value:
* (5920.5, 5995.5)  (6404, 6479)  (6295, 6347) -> 1.3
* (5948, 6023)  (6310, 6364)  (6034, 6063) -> 0.6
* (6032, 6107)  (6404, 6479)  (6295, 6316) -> 0.2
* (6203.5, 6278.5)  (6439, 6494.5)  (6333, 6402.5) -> 0.4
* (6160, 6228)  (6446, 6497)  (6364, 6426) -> -1.8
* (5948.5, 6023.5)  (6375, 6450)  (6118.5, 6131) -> 0.0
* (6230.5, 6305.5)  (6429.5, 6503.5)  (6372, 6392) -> 0.2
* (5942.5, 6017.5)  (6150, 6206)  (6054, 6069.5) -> 0.2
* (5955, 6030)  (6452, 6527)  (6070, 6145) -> -0.6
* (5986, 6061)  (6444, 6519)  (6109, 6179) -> 1.4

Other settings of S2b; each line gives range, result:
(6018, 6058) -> 5.76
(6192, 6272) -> 5.81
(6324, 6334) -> 6.19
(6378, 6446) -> 6.19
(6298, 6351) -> 5.86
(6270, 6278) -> 5.8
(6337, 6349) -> 5.62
